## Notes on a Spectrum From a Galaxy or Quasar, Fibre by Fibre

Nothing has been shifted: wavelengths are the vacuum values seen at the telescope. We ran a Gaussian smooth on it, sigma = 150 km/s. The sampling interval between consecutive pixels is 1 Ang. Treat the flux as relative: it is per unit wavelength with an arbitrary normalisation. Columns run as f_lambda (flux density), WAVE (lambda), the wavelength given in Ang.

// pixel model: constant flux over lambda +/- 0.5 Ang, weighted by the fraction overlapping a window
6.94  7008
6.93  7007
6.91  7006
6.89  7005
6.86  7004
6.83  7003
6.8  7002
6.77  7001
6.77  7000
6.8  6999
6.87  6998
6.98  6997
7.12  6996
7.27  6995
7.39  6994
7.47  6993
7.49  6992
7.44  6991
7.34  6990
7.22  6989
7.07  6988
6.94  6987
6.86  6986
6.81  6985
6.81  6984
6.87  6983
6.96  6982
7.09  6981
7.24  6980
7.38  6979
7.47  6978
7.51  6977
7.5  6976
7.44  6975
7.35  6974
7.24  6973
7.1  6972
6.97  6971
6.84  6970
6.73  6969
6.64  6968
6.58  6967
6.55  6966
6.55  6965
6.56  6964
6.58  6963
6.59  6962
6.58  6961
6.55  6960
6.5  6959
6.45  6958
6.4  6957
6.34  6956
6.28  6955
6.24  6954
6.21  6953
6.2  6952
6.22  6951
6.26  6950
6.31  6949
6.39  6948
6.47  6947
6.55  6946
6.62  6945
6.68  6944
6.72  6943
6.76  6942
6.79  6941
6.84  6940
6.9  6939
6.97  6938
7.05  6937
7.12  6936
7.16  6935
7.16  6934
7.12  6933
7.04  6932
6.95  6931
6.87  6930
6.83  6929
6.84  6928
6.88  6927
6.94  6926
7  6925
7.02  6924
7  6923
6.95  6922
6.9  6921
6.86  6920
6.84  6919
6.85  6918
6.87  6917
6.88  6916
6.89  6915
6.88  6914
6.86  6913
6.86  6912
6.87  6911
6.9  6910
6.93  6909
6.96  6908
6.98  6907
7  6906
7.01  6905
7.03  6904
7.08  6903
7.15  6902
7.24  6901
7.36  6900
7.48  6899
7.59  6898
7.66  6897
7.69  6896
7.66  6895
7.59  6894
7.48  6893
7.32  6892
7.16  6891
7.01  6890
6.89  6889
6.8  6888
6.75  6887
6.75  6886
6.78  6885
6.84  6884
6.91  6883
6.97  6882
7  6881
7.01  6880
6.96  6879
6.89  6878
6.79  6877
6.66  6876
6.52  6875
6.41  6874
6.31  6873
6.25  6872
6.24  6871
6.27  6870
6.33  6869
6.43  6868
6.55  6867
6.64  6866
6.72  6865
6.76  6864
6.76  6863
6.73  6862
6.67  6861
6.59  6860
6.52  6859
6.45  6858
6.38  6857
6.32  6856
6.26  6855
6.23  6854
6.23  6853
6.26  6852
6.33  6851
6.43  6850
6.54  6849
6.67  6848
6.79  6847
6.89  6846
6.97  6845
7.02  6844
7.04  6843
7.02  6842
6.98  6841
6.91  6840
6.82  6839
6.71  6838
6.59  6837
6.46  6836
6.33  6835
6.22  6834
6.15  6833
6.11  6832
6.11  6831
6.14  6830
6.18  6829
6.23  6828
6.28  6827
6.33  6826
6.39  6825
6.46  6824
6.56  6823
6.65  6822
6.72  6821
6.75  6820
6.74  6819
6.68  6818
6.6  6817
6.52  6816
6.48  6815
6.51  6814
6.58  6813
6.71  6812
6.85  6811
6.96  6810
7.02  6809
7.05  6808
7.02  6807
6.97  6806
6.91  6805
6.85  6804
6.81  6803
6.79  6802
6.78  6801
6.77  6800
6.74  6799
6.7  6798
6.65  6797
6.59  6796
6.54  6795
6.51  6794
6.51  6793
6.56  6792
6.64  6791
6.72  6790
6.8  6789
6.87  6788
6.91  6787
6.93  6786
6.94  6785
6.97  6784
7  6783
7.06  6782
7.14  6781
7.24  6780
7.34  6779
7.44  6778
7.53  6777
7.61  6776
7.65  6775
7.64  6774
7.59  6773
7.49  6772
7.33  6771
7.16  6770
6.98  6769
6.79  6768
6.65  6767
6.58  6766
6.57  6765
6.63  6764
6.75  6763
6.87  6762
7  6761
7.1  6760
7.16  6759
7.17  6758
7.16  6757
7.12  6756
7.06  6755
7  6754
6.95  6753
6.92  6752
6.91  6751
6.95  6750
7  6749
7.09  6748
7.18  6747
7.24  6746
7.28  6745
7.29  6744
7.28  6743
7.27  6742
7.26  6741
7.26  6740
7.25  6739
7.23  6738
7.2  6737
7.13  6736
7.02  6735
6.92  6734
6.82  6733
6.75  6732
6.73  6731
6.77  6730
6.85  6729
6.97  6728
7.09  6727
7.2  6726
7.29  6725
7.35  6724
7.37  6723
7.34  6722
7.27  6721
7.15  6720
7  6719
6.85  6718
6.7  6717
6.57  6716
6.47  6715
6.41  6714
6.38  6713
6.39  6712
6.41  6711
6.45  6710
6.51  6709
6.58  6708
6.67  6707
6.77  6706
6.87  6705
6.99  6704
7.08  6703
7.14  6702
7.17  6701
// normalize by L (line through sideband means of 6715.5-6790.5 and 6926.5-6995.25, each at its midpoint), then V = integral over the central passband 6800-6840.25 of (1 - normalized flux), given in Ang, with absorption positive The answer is 2.3 Ang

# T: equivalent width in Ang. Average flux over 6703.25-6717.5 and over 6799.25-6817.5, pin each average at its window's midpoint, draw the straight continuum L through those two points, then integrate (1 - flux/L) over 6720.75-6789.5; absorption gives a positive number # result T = -4.3 Ang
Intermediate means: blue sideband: 6.59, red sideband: 6.79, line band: 7.1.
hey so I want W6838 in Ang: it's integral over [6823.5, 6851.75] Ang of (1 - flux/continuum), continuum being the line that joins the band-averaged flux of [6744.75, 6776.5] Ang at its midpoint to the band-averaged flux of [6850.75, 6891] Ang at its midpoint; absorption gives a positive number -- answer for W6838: 0.9 Ang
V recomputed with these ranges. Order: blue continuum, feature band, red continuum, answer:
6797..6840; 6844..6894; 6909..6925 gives 0.6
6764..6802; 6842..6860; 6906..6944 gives 1.0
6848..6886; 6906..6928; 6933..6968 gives -1.1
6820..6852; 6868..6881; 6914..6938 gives 0.3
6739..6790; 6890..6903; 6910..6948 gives -0.9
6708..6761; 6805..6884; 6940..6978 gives 2.7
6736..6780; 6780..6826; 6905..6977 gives 2.0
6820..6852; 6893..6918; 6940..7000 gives -1.7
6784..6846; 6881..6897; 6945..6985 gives -1.0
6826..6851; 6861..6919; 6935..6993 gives -2.2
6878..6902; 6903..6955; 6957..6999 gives 2.0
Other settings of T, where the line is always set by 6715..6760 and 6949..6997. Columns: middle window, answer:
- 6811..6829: 1.19 Ang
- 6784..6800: 0.70 Ang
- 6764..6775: -0.06 Ang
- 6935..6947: 0.14 Ang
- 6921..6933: -0.06 Ang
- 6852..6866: 0.93 Ang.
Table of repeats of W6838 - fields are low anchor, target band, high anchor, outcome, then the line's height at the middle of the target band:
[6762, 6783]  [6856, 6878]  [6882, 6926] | 1.73 Ang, 7.08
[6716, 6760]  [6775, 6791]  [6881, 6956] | -0.14 Ang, 7.04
